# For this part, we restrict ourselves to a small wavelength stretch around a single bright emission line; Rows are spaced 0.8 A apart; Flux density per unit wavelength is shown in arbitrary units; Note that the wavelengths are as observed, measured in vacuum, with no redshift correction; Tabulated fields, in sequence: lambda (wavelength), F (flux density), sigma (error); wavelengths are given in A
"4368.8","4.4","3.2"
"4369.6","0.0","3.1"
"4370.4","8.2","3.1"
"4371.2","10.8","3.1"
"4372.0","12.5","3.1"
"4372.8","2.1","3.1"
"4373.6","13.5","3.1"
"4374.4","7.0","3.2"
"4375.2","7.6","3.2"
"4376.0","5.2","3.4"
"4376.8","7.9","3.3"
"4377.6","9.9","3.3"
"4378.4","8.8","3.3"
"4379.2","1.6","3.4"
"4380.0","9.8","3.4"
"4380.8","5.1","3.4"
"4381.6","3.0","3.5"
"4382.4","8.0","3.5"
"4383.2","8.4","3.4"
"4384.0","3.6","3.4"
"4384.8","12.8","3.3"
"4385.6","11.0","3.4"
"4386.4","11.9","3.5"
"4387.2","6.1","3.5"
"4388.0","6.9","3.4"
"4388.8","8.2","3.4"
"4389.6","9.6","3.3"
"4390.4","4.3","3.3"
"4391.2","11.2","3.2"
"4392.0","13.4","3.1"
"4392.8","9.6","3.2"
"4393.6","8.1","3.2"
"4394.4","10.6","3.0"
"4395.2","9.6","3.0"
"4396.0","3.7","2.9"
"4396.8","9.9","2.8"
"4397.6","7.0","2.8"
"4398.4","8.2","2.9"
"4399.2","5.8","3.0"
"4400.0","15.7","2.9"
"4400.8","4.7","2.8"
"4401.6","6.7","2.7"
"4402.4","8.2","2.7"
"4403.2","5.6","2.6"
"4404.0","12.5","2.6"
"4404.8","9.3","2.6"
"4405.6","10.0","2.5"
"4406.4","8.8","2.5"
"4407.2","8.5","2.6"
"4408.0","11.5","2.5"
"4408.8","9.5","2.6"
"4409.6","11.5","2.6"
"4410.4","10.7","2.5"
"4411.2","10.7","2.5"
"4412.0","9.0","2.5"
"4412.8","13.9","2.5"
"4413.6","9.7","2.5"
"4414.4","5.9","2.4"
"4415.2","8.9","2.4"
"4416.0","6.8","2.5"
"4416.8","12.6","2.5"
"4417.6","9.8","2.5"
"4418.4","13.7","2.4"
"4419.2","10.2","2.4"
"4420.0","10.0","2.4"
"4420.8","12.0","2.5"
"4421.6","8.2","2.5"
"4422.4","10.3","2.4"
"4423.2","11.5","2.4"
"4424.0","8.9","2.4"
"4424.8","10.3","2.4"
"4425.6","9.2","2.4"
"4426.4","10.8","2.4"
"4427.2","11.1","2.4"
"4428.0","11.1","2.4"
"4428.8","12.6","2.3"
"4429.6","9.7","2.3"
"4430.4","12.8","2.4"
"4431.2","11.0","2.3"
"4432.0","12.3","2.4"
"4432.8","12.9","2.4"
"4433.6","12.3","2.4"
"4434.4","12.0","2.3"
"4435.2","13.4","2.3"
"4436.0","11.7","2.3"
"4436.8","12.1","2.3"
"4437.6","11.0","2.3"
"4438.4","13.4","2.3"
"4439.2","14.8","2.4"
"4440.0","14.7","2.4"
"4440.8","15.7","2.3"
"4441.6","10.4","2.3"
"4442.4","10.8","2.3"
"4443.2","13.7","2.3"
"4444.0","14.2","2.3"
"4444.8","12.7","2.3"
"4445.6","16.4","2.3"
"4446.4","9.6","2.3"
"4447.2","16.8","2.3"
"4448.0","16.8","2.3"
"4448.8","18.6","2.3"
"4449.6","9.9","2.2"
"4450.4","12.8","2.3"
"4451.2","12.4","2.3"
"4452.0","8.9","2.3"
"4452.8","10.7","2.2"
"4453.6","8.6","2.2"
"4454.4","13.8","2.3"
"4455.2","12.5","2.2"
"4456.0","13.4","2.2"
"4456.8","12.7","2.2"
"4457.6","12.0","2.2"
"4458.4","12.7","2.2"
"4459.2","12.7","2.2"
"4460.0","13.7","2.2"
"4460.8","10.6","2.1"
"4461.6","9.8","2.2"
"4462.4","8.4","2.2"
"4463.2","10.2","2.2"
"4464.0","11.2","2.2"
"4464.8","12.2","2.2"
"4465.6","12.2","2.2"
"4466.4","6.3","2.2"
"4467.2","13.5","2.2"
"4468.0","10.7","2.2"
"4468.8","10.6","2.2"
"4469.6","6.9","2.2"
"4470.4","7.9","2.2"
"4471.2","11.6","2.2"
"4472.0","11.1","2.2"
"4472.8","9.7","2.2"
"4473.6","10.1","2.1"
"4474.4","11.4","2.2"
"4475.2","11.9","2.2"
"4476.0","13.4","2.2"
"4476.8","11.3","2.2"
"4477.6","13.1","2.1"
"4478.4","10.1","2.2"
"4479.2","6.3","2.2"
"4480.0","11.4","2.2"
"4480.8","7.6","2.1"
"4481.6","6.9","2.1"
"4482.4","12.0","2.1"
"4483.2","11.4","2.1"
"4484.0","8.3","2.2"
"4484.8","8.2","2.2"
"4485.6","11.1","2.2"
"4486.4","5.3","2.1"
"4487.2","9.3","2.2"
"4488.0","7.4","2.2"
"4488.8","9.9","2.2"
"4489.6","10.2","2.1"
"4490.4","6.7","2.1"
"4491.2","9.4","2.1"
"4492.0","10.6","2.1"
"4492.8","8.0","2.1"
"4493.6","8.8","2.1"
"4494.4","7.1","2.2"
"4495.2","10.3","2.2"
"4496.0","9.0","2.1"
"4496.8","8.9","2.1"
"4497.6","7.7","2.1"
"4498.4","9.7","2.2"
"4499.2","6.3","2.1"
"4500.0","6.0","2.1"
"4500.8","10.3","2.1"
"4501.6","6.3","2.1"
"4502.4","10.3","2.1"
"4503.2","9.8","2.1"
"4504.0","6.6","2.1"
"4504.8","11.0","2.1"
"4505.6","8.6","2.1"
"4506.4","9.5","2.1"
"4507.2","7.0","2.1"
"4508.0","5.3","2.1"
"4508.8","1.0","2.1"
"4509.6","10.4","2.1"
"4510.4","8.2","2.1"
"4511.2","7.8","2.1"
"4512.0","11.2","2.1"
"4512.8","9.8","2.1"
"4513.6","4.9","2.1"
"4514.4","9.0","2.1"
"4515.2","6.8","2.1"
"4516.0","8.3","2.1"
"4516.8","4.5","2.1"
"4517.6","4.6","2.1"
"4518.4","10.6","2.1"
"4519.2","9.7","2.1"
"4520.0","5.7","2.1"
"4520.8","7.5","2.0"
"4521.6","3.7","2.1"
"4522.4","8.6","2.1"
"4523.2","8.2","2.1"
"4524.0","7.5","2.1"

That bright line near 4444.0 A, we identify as C IV 1549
